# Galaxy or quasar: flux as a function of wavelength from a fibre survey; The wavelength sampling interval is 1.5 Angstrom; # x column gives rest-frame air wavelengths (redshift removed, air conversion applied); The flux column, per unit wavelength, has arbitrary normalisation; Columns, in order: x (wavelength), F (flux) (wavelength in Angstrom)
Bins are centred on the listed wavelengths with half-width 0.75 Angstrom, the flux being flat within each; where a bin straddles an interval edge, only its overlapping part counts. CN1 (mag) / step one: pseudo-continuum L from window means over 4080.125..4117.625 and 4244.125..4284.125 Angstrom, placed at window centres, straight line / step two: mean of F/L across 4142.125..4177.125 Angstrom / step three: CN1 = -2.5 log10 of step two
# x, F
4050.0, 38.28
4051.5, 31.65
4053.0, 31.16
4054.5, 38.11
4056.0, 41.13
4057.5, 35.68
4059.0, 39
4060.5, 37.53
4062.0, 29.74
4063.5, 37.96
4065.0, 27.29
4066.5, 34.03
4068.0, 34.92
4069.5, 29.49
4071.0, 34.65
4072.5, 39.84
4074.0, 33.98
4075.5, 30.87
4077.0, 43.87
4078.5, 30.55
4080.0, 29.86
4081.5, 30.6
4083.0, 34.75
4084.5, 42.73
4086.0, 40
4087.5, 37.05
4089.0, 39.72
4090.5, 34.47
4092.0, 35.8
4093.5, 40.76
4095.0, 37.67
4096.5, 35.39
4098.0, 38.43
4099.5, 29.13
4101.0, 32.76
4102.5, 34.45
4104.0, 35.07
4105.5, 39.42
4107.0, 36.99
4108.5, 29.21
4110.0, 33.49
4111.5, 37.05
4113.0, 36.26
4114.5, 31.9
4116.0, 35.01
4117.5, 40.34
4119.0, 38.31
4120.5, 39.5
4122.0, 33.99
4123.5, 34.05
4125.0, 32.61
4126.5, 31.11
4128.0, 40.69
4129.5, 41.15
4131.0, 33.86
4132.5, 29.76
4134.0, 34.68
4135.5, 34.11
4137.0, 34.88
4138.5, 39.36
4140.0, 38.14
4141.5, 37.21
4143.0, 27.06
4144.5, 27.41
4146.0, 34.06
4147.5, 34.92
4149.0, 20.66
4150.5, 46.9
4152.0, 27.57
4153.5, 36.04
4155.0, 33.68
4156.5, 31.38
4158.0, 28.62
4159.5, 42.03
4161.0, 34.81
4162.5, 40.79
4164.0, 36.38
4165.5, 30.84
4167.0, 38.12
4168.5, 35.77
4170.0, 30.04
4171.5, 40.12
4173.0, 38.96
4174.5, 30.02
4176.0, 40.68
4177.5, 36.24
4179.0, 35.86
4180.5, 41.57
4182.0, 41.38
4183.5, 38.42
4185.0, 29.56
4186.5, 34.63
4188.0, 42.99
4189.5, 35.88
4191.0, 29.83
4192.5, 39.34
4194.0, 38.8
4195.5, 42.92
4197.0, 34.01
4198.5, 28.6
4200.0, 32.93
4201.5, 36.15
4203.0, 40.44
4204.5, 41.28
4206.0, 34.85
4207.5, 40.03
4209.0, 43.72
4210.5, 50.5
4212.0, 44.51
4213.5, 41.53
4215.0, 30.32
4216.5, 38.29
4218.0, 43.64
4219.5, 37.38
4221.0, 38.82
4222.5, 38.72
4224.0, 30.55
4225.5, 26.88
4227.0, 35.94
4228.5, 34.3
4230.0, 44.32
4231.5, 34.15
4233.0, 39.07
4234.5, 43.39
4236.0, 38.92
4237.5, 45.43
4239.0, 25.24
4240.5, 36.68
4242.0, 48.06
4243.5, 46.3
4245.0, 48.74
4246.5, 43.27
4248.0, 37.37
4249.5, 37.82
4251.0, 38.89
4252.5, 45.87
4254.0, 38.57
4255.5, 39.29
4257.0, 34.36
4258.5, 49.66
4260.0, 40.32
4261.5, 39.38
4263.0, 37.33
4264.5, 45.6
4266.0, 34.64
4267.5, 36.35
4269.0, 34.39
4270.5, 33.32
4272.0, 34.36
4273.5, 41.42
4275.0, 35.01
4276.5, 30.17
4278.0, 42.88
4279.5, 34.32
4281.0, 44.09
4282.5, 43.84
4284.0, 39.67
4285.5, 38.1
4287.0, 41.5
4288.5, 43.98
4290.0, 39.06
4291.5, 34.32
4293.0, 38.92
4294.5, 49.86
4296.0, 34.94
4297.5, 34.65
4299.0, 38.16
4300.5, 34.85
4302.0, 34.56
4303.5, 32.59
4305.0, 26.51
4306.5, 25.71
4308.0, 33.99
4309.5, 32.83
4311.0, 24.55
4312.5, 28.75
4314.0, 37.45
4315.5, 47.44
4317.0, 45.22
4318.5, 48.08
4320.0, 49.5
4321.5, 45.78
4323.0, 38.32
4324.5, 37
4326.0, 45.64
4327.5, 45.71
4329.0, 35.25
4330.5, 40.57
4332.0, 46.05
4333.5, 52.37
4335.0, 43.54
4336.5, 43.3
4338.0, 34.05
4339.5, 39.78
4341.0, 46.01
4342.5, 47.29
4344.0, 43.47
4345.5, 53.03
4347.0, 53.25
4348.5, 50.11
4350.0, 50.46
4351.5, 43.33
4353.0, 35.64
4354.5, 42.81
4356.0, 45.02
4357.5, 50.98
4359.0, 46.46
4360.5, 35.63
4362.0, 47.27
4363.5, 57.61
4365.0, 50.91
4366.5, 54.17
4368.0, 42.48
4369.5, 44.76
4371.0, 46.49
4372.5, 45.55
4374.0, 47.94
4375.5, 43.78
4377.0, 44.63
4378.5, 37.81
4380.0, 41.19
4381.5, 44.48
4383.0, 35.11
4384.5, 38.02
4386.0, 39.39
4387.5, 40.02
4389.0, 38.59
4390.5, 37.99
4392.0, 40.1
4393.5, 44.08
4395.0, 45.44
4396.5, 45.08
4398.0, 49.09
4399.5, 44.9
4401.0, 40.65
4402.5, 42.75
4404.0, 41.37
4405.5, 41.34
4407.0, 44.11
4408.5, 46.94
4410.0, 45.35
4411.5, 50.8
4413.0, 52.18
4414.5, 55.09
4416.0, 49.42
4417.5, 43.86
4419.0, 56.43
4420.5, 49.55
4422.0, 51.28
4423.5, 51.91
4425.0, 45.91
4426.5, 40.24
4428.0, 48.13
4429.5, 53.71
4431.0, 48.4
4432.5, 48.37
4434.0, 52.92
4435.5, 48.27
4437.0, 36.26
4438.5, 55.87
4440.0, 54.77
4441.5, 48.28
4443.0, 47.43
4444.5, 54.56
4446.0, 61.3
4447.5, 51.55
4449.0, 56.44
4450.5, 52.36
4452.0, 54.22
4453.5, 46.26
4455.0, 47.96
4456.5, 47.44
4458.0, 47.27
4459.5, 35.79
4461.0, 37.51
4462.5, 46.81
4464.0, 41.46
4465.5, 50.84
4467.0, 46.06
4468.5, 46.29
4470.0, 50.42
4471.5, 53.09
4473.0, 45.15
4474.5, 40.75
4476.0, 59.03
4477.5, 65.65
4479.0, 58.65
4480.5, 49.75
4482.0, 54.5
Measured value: 0.09 mag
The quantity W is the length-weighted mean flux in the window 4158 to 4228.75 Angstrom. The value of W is 37.2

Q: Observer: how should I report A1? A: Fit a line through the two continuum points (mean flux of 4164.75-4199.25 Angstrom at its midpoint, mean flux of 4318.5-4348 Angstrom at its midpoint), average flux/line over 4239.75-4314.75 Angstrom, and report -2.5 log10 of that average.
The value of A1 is 0.09 mag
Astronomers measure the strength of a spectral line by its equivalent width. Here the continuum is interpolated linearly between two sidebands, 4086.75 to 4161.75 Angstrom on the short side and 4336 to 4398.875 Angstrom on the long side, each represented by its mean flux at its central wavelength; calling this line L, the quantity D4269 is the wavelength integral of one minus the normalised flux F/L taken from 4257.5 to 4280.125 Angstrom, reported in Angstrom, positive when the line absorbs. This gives 1.46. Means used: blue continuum 35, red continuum 44.4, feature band 37.9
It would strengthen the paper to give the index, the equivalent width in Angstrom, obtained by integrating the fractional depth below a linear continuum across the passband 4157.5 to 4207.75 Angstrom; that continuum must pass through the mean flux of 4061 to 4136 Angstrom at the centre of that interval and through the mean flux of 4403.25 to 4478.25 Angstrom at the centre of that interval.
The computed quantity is 2.6 Angstrom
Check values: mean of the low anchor 35.2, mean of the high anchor 48.9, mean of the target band 36.6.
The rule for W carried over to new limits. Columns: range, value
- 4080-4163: 35.2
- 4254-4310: 37.5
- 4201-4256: 39.5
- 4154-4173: 35.4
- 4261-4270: 37.8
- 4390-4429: 46.4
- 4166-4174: 36.2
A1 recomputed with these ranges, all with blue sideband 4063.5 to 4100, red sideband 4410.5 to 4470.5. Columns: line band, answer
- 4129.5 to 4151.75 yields 0.11 mag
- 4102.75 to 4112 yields 0.04 mag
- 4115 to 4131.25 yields 0.01 mag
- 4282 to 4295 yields 0.06 mag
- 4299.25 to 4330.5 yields 0.18 mag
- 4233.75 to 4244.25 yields 0.02 mag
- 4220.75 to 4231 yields 0.15 mag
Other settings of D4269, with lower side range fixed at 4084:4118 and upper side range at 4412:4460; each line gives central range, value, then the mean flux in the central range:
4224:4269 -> 3.0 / 39.3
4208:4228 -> 1.2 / 38.5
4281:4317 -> 6.1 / 36.7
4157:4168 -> 0.8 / 35.8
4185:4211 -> 1.6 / 37.7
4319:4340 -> 1.3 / 42.7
